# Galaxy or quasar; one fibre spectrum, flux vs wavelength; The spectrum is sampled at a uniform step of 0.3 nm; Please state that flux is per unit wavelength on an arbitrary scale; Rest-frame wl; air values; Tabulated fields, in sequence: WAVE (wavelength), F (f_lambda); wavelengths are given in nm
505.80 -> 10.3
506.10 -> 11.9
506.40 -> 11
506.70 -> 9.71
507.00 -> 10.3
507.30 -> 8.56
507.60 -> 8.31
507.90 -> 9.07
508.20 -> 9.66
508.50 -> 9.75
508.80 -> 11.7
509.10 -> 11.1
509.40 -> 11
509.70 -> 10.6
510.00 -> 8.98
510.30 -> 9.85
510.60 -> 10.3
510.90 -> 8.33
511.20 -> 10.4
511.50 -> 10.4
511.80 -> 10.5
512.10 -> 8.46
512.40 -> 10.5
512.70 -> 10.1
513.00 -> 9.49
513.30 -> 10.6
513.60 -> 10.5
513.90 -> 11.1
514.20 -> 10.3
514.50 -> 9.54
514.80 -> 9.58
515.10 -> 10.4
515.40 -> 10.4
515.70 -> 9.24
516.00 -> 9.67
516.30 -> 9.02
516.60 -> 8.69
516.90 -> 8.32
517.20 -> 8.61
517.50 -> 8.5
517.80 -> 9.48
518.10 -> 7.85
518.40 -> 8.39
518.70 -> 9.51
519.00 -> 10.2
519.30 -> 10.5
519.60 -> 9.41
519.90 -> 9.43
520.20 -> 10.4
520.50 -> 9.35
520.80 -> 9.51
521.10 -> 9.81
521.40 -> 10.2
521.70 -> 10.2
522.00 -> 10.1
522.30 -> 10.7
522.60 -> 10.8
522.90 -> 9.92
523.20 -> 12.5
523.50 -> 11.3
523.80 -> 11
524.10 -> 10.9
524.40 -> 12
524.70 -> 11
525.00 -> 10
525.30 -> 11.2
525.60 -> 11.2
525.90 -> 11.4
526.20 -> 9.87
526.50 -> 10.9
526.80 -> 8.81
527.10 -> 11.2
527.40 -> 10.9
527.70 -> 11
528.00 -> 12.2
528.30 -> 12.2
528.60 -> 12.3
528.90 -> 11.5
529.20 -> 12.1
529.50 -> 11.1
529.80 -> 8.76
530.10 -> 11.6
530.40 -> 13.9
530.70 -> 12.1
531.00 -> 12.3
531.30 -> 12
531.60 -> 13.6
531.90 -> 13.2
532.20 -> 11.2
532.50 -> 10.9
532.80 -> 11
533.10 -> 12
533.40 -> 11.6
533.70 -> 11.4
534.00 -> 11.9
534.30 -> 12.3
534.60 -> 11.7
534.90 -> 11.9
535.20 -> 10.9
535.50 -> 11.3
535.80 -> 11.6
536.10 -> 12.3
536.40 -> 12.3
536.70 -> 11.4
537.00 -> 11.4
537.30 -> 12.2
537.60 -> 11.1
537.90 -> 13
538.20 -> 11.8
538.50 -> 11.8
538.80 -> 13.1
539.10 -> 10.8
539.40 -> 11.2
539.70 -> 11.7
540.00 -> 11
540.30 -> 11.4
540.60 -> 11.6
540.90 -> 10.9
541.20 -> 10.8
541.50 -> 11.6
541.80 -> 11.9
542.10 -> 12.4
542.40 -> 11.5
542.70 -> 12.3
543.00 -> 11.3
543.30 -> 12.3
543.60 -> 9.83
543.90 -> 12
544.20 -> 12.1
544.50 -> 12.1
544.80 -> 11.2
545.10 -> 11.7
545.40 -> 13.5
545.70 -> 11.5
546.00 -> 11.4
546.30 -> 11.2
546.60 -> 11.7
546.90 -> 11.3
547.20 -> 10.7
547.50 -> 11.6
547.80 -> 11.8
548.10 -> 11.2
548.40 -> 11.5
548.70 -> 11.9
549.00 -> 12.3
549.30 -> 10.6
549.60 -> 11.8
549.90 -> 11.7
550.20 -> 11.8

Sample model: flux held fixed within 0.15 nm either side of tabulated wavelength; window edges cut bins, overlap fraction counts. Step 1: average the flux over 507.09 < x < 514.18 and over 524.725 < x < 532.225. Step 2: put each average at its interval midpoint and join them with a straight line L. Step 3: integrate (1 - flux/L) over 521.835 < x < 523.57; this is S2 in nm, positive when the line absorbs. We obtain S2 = 0.02 nm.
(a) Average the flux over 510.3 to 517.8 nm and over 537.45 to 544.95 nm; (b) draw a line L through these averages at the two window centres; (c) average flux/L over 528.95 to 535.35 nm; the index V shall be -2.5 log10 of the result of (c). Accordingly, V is -0.08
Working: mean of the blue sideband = 9.7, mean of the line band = 11.8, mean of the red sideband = 11.6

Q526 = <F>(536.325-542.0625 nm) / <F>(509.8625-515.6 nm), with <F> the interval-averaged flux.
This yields 1.17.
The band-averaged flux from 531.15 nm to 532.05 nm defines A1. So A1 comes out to 12.9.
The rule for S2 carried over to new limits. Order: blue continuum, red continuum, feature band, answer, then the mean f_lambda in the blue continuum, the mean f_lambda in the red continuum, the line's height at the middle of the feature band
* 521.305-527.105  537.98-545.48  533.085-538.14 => -0.19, 10.8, 11.7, 11.3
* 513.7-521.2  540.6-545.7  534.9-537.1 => -0.11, 9.49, 11.7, 11.1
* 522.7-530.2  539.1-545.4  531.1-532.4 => -0.14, 11.1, 11.6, 11.2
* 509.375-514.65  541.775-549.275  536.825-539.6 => -0.12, 10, 11.7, 11.3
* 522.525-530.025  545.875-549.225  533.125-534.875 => -0.09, 11.1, 11.5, 11.2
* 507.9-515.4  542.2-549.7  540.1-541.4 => 0.02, 10.1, 11.6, 11.4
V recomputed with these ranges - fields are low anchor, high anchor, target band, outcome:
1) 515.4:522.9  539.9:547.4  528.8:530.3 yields -0.071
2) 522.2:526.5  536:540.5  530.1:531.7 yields -0.117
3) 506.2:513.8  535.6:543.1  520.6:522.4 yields 0.064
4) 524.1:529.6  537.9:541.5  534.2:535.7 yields -0.019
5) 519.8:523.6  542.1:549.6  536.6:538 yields -0.059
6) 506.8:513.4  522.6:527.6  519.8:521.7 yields 0.082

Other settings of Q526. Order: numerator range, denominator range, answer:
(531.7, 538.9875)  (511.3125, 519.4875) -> 1.23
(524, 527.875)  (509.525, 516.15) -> 1.08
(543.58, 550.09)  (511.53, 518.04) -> 1.20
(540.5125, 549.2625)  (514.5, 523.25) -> 1.20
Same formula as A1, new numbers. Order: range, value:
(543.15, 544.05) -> 11.4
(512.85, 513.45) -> 10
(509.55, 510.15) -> 9.79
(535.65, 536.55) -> 12.1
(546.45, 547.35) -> 11.2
